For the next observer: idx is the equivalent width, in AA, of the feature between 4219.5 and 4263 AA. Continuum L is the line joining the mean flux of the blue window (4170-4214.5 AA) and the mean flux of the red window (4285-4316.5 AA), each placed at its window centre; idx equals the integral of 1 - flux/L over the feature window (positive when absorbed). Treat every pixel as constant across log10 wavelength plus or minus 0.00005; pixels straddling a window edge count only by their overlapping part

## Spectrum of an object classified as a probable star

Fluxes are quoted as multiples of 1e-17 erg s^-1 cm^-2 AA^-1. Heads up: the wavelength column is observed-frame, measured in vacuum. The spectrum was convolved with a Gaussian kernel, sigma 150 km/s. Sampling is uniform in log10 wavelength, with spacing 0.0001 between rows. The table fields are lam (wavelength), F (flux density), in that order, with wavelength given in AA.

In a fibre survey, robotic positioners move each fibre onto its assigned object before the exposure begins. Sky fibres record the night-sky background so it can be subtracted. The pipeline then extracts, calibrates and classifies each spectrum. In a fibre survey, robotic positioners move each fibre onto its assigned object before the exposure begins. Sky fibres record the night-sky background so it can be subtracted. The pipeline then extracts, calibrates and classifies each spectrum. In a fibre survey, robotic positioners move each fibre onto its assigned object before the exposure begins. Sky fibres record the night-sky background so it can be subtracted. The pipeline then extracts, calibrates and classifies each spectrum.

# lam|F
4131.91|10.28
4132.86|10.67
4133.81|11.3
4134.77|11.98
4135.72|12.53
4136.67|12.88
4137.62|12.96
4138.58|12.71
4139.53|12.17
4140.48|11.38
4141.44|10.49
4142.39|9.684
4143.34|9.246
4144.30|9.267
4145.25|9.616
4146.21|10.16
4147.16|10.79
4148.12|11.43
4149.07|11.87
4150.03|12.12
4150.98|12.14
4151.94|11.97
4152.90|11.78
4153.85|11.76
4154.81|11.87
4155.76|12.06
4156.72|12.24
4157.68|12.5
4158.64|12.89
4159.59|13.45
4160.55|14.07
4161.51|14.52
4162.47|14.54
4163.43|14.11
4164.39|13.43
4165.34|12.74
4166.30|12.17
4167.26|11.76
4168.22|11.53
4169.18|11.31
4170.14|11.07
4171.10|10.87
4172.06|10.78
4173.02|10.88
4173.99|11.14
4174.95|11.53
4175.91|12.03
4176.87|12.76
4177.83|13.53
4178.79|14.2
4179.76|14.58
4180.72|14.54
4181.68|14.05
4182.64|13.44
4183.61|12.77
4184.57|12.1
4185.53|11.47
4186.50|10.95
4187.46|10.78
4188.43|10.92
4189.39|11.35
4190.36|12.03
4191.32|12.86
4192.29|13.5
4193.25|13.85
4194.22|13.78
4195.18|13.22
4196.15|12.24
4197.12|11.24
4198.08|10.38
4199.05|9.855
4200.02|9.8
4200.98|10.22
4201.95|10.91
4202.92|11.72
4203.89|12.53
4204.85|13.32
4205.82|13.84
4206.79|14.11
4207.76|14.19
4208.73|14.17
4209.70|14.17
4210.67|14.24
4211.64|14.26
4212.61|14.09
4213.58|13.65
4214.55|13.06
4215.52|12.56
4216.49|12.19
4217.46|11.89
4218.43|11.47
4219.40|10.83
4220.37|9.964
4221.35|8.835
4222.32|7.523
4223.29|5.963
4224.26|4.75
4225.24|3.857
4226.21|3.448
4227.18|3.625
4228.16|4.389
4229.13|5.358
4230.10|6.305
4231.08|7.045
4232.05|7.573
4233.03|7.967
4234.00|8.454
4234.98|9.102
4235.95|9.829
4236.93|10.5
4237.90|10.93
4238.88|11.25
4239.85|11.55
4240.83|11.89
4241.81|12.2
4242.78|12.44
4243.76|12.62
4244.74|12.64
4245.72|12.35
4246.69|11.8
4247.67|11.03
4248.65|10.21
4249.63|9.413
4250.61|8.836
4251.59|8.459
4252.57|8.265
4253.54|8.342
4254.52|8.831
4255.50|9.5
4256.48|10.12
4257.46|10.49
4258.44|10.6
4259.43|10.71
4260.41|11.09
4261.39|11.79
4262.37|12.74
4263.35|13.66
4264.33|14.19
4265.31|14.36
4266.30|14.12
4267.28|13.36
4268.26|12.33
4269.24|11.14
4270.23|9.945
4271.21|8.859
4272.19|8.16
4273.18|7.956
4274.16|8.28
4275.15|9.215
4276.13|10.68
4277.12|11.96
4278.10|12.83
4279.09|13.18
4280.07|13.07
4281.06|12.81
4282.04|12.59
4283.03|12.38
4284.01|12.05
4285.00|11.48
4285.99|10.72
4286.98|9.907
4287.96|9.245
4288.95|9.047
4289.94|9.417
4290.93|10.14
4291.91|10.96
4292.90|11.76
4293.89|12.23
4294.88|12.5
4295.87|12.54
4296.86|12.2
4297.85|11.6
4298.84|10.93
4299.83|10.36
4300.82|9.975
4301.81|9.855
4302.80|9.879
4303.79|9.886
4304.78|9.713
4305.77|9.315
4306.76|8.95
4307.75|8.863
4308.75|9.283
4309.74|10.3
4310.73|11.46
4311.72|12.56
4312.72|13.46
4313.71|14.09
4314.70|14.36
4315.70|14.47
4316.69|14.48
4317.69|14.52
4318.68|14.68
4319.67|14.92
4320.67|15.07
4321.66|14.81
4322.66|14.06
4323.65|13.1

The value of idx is 9.5 AA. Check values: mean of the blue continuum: 12.5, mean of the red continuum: 11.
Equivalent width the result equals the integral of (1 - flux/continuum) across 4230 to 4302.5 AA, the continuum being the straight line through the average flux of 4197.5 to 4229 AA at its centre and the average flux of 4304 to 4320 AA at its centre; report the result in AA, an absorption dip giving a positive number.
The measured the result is 3.8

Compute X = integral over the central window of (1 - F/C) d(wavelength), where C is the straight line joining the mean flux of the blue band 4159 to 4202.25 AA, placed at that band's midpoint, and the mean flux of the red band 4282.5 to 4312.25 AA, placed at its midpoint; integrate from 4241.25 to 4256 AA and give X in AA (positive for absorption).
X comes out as 1.15 AA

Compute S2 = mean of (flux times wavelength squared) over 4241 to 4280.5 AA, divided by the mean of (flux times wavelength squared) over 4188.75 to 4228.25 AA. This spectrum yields 1.02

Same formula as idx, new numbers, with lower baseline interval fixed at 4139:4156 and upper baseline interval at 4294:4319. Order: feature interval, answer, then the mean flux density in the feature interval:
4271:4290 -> 1.27 AA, 10.7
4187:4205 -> -0.86 AA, 11.8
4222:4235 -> 6.16 AA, 5.97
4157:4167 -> -2.01 AA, 13.4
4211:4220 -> -1.07 AA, 12.7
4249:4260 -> 1.92 AA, 9.43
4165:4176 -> -0.27 AA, 11.4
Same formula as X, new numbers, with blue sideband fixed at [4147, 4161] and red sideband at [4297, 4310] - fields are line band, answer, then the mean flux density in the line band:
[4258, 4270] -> -2.15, 12.5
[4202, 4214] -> -2.29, 13.6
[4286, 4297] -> -0.77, 10.9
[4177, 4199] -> -1.61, 12.6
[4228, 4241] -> 2.65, 8.76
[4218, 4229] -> 4.40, 6.71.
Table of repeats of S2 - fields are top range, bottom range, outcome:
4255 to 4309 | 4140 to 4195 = 0.96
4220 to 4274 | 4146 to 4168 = 0.81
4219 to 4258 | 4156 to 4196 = 0.73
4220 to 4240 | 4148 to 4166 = 0.61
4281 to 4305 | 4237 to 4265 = 1.01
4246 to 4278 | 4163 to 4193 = 0.90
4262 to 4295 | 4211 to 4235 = 1.34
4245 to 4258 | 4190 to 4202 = 0.85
